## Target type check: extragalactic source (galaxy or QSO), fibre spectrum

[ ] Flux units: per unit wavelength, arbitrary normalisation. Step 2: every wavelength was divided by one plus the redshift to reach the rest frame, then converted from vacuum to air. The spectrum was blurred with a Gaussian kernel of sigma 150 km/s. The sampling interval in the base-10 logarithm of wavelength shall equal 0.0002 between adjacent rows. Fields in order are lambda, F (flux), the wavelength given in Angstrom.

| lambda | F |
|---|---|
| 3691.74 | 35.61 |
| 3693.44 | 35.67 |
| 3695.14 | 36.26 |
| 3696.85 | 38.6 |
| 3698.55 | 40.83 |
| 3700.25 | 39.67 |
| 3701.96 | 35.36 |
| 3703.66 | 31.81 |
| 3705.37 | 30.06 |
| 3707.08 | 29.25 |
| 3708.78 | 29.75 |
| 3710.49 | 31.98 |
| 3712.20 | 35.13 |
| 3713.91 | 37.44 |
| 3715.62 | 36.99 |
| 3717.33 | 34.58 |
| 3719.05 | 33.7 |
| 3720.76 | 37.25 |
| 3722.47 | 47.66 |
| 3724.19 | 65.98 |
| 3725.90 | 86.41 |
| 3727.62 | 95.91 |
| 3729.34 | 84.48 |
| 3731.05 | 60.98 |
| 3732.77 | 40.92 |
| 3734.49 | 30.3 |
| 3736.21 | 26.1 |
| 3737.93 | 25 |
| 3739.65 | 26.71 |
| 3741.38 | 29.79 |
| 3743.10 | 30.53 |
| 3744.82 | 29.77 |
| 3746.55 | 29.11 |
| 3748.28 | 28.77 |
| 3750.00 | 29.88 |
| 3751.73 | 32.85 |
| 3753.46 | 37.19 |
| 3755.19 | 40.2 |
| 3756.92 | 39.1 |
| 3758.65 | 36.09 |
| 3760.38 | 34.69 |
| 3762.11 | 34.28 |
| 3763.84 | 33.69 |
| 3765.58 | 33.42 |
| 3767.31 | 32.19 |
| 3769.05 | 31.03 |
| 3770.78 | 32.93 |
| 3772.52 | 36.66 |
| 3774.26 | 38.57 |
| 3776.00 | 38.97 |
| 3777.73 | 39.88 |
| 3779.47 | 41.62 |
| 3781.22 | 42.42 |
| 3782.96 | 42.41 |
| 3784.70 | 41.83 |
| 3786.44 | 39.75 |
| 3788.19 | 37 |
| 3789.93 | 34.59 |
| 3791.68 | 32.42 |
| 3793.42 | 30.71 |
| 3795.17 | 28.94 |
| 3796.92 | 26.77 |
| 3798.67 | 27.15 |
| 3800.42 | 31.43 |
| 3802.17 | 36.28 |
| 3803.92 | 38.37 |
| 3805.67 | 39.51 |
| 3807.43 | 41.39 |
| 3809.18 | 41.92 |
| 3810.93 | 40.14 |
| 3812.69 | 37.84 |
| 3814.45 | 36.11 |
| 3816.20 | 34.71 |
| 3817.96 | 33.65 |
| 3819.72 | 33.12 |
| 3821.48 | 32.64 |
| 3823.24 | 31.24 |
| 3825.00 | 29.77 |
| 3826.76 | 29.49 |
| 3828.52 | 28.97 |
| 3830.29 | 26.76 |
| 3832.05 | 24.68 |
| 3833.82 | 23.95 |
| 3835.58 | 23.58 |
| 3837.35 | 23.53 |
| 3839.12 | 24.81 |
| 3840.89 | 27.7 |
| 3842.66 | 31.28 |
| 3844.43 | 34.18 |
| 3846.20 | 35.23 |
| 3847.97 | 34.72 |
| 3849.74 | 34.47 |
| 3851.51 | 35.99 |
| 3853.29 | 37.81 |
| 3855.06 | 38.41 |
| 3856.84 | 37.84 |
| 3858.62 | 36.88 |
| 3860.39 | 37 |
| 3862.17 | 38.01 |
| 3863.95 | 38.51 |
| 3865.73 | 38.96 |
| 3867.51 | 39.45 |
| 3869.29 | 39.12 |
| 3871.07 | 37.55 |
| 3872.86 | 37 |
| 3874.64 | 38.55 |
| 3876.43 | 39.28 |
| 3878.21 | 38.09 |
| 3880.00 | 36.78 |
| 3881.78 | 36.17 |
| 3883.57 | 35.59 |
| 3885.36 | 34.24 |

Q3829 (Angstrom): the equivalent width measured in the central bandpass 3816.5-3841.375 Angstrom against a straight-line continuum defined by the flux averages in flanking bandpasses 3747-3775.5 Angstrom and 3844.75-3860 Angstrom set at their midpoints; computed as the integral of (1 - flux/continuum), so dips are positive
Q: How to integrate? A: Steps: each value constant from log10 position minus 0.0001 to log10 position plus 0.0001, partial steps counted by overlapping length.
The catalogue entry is 5.2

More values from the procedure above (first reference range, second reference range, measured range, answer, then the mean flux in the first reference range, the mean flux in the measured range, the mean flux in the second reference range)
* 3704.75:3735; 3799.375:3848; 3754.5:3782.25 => 2.6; 47.5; 36.6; 32.3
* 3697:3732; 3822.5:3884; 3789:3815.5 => 2.3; 46.1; 34.9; 33.8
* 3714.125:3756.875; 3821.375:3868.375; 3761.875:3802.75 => 3.1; 42.4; 35.2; 32.4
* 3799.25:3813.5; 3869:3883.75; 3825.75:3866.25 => 6.0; 38.1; 32.2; 37.6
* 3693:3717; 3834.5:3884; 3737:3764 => 2.1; 34.9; 32.3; 35.2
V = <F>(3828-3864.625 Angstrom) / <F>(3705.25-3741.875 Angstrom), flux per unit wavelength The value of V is 0.7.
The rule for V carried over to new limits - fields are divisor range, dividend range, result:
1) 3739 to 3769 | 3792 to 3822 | 1.06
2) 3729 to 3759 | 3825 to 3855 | 0.84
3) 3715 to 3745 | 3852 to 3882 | 0.82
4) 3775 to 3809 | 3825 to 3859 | 0.85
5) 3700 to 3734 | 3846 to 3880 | 0.81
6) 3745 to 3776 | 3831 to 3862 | 0.94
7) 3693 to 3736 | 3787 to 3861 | 0.75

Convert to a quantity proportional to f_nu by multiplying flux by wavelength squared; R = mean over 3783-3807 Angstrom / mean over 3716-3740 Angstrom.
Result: 0.72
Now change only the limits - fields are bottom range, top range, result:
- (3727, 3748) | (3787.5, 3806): 0.82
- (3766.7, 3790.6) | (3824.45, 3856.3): 0.83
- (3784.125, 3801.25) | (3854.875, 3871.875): 1.20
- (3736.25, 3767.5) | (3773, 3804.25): 1.14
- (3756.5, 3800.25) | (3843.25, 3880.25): 1.10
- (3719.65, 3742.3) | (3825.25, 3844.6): 0.57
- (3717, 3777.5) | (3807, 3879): 0.90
